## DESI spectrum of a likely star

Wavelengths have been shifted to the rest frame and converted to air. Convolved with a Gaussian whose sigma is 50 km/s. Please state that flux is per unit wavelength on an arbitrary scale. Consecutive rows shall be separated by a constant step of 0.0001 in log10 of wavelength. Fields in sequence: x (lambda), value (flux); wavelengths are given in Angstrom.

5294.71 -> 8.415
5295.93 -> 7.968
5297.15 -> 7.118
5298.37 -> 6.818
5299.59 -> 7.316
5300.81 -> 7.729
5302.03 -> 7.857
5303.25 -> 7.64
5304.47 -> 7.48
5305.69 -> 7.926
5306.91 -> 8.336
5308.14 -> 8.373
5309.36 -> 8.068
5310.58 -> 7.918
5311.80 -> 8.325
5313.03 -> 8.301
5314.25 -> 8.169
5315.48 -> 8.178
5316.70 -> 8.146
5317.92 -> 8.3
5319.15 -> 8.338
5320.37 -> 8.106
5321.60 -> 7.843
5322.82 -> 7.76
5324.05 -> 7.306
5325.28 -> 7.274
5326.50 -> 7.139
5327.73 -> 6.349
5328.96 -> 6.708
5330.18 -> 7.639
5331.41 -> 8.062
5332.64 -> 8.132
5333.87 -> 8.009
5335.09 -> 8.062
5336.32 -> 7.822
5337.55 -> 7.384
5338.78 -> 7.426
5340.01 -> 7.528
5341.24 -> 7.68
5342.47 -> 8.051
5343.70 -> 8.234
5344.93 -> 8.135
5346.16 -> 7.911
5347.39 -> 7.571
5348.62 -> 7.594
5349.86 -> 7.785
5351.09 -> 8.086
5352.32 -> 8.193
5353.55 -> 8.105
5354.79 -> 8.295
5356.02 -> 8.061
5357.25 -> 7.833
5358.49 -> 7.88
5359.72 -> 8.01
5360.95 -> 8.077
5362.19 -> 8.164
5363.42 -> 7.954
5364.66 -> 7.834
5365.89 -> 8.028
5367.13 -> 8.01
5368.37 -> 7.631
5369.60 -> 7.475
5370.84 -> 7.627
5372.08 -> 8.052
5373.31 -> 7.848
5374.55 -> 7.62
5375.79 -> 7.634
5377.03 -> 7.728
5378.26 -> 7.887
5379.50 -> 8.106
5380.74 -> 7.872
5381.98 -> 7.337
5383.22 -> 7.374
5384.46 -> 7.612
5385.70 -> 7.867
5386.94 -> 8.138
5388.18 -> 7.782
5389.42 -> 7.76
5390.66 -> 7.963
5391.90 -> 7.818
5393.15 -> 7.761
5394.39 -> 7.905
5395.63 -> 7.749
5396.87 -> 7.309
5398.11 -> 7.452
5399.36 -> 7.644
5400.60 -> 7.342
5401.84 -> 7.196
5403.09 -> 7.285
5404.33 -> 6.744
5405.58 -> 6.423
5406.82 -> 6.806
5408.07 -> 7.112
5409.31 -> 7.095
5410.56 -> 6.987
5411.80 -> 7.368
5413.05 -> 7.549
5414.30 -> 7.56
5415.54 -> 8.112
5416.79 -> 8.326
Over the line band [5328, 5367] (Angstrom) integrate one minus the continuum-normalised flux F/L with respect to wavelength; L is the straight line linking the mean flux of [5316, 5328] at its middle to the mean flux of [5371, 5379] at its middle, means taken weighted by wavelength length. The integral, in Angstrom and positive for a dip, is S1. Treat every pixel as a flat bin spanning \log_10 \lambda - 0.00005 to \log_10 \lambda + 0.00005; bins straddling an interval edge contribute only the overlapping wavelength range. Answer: -0.6 Angstrom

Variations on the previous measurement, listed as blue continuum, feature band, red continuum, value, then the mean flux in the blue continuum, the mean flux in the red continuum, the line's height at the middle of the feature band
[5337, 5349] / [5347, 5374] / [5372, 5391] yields -0.5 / 7.76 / 7.78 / 7.77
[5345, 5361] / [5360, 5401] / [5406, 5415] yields -0.9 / 7.96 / 7.21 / 7.6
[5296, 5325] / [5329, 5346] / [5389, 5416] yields -0.2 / 7.88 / 7.4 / 7.74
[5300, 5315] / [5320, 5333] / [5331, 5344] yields 0.7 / 8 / 7.84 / 7.9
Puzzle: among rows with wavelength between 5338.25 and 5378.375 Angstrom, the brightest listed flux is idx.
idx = 8.295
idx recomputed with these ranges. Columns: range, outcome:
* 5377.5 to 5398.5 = 8.138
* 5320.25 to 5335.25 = 8.132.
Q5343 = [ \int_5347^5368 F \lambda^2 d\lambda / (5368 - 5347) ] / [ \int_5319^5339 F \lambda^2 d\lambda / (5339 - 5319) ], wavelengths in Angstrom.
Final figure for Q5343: 1.1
